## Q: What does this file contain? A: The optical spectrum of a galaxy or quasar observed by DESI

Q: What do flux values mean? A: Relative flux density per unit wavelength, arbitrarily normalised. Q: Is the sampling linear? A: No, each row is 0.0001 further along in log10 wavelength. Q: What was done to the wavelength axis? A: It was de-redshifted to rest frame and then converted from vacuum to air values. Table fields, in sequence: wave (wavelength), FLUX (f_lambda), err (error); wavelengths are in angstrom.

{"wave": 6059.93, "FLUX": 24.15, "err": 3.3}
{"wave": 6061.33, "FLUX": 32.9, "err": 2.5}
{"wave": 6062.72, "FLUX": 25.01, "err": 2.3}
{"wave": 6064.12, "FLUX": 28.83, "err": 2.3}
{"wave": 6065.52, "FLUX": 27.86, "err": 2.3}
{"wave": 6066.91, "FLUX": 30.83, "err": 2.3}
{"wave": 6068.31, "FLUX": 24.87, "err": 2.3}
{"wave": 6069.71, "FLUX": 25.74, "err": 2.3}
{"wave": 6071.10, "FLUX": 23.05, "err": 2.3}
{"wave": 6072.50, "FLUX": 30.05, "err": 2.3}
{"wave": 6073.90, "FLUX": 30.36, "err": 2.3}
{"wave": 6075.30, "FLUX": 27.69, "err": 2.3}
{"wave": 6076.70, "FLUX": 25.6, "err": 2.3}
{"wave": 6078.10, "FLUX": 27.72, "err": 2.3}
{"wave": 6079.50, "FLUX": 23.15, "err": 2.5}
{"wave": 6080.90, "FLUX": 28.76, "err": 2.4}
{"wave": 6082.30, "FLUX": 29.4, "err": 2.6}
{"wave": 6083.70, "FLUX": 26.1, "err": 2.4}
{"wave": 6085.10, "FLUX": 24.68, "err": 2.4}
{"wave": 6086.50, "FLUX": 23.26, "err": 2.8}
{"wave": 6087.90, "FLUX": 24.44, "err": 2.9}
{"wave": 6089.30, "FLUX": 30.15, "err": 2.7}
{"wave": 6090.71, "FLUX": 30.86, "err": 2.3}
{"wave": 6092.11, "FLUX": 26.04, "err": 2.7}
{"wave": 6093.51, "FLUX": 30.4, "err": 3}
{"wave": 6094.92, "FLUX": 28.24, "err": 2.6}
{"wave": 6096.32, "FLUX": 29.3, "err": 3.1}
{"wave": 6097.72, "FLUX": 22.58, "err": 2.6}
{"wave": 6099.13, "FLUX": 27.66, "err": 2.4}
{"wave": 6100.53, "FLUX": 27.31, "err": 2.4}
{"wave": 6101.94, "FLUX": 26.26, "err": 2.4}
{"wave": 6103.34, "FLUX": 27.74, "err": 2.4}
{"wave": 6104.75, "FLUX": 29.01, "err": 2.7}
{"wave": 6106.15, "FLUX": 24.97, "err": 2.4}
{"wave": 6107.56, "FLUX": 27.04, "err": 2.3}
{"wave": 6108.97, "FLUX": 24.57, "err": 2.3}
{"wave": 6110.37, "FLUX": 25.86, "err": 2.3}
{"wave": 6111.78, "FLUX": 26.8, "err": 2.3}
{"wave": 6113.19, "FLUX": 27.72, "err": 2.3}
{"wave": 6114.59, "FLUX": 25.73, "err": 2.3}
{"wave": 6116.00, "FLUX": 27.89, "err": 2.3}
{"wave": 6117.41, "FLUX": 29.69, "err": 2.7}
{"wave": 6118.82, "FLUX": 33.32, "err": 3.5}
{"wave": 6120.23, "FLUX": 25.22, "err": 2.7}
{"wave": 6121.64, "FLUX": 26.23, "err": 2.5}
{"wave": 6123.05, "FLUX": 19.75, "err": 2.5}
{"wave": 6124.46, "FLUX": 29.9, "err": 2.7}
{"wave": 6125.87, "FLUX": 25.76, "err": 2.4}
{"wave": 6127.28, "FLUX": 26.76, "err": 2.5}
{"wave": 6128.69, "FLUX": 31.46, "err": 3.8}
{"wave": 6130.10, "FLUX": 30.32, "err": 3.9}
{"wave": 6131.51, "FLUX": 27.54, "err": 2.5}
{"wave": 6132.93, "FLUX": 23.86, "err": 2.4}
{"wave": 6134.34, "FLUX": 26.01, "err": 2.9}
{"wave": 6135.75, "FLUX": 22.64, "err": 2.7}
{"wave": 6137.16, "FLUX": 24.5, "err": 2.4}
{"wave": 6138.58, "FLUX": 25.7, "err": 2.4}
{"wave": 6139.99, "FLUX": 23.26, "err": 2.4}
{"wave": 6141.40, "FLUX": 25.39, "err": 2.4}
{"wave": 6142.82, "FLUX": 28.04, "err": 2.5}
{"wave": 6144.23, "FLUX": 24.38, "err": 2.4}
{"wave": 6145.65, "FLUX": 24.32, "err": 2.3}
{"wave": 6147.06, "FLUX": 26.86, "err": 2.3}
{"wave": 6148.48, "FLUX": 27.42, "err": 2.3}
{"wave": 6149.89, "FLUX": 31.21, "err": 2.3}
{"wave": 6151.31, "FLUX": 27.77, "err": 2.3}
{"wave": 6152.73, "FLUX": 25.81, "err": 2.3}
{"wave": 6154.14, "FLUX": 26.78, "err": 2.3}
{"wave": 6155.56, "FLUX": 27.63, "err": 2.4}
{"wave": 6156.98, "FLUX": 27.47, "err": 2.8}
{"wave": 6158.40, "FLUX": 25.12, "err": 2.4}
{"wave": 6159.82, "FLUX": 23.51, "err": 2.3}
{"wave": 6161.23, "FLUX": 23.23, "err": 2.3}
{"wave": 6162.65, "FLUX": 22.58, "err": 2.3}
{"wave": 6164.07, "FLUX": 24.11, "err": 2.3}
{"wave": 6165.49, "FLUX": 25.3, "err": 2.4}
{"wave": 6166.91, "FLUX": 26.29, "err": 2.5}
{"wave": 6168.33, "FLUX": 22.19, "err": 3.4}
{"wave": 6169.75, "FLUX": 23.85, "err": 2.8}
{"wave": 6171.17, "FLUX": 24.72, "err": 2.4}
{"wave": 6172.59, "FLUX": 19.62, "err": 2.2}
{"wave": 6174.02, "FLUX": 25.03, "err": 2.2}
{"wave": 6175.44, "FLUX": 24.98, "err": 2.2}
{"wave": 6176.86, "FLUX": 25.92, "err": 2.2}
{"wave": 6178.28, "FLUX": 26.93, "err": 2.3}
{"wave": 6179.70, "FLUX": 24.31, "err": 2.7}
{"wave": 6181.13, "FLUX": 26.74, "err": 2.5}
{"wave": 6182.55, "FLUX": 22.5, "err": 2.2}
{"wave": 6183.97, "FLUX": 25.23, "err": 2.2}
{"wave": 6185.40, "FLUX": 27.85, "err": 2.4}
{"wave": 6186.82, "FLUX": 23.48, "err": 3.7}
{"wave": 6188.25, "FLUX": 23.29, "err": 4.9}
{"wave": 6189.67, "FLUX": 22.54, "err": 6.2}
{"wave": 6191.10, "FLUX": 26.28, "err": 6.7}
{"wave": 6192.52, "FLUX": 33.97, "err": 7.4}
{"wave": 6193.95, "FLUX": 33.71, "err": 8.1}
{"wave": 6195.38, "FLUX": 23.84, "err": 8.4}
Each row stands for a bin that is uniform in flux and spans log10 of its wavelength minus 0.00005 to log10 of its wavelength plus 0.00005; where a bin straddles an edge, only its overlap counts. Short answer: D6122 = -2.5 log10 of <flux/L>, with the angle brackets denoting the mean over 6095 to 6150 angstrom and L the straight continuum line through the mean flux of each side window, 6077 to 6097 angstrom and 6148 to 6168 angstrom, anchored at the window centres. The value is -0.001 mag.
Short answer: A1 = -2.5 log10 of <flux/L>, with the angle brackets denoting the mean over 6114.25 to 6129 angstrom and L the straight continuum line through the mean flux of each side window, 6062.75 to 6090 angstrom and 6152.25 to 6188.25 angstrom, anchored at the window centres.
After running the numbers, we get -0.06 mag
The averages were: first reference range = 26.9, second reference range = 24.8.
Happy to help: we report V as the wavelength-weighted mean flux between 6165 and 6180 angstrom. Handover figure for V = 24.5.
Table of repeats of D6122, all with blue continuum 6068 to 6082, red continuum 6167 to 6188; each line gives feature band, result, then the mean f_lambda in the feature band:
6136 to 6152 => -0.04 mag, 26.2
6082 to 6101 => -0.03 mag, 27.1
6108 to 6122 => -0.06 mag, 27.3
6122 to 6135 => -0.05 mag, 26.8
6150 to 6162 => -0.05 mag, 26.2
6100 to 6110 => -0.02 mag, 26.7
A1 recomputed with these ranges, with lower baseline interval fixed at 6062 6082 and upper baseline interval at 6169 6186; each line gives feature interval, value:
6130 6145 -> 0.012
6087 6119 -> -0.039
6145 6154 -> -0.076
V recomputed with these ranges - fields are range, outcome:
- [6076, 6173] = 26.3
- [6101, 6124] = 26.8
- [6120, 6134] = 26.7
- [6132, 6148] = 25.1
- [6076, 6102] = 27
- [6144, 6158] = 27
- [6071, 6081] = 27.2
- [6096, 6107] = 26.8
